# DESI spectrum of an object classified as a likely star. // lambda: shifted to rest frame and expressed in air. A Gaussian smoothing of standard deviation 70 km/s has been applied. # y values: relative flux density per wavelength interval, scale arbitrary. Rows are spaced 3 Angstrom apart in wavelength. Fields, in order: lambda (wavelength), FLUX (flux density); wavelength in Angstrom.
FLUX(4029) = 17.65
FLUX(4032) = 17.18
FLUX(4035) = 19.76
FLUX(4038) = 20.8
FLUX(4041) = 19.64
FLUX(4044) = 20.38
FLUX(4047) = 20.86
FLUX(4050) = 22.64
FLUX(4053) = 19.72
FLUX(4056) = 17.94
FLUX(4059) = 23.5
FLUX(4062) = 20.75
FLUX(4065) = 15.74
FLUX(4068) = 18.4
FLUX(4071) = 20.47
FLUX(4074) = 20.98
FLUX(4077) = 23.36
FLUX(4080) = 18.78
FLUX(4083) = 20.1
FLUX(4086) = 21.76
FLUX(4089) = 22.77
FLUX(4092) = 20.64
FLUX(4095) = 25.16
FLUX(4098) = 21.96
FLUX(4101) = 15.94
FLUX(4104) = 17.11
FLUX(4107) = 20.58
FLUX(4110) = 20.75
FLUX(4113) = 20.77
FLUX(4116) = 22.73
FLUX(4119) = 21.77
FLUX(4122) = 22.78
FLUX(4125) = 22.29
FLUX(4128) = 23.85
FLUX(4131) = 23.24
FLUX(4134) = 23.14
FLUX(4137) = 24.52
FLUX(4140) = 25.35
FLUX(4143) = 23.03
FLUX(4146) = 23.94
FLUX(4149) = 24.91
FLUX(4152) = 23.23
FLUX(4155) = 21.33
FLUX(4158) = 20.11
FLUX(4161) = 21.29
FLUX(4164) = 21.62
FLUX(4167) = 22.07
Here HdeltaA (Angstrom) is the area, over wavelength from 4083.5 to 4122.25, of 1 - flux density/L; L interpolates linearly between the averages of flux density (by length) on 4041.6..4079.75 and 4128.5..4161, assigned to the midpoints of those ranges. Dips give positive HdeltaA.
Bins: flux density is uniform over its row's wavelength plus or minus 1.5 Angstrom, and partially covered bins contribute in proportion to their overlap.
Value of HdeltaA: 1.3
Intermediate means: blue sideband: 20.3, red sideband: 23.2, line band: 21.1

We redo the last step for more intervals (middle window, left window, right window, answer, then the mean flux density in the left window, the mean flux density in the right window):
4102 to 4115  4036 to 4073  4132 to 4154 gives 1.6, 20.1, 23.9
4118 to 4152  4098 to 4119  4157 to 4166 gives -5.0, 20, 21.1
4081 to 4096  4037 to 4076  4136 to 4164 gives -0.5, 20.2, 23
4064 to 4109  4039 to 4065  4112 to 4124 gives 2.0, 20.4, 22.1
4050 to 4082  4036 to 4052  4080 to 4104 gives 1.1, 20.8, 20.8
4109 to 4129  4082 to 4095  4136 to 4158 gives 0.5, 21.8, 23.5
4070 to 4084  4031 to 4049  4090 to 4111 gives -0.4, 19.9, 20.4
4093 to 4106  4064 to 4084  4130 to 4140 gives 0.8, 19.8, 23.9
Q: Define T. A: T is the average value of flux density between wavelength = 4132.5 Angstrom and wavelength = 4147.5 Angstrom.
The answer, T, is 24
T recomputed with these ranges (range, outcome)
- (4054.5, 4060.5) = 20.7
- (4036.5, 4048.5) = 20.4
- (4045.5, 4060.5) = 20.9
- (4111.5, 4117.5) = 21.8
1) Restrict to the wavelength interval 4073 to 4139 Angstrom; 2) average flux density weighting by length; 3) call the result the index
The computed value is 21.6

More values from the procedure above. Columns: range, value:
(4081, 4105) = 20.7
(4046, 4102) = 20.6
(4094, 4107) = 19.9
